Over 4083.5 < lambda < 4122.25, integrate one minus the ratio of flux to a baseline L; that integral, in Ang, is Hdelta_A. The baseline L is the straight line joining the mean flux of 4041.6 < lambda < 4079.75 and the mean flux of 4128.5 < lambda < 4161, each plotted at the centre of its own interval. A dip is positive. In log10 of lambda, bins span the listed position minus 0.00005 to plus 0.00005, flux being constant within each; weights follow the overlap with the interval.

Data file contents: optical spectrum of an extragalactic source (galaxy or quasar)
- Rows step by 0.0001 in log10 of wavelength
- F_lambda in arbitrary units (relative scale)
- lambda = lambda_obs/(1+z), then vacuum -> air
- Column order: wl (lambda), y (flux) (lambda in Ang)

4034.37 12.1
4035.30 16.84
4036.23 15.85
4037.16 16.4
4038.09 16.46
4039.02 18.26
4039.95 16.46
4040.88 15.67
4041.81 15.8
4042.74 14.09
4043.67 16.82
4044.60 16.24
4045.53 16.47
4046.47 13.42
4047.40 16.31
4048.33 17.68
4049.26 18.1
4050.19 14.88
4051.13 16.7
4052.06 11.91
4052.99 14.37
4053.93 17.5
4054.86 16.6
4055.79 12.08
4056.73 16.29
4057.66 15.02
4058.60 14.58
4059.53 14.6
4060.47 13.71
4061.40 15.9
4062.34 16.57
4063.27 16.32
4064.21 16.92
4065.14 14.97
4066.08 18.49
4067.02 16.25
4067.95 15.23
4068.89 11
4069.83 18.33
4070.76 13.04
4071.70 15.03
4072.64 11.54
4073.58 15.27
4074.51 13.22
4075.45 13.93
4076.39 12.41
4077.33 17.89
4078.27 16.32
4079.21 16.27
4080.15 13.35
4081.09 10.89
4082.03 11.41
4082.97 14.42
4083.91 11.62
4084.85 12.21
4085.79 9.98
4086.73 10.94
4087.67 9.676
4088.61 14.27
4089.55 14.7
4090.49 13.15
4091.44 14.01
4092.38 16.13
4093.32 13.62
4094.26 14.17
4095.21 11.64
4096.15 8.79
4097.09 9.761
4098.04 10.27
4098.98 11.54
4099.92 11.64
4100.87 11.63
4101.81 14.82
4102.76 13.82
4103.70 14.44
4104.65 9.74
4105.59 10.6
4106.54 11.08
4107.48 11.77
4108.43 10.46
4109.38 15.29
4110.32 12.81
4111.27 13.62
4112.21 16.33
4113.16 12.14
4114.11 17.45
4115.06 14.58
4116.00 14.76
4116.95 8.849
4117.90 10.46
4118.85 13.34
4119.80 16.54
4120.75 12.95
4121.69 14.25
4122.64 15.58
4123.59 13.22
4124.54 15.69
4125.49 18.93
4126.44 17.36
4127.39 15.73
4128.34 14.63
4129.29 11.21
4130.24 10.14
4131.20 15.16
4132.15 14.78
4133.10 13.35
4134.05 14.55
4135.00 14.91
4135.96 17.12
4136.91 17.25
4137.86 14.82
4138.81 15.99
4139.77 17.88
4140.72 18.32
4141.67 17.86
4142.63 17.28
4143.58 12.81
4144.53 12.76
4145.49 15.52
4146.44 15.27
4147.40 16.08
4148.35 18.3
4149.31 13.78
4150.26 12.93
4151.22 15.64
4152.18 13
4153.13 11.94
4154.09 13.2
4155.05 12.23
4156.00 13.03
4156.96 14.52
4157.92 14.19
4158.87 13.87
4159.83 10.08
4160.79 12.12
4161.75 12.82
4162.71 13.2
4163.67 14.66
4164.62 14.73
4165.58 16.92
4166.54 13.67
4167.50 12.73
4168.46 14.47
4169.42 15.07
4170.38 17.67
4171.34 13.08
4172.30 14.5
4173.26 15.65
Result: 5.73 Ang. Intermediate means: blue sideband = 15.3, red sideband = 14.5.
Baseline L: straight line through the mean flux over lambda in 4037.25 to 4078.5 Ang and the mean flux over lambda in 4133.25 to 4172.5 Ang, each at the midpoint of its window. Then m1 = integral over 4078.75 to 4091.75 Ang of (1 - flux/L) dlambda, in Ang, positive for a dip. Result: 2.2 Ang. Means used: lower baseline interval 15.4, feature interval 12.6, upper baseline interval 14.6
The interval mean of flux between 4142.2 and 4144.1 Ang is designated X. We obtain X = 15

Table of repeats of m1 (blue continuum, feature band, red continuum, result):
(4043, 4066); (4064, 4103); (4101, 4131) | 3.4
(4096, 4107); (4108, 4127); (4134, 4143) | -0.6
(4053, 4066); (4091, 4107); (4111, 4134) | 2.7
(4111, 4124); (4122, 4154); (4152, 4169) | -3.4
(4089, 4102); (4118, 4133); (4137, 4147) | 0.2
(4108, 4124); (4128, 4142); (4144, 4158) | -1.2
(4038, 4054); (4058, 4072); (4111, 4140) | 0.2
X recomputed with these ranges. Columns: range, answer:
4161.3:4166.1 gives 14.5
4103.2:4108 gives 11.5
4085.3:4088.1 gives 10.2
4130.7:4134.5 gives 14.4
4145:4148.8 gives 16.3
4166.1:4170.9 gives 14.7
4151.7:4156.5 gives 12.7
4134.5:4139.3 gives 16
